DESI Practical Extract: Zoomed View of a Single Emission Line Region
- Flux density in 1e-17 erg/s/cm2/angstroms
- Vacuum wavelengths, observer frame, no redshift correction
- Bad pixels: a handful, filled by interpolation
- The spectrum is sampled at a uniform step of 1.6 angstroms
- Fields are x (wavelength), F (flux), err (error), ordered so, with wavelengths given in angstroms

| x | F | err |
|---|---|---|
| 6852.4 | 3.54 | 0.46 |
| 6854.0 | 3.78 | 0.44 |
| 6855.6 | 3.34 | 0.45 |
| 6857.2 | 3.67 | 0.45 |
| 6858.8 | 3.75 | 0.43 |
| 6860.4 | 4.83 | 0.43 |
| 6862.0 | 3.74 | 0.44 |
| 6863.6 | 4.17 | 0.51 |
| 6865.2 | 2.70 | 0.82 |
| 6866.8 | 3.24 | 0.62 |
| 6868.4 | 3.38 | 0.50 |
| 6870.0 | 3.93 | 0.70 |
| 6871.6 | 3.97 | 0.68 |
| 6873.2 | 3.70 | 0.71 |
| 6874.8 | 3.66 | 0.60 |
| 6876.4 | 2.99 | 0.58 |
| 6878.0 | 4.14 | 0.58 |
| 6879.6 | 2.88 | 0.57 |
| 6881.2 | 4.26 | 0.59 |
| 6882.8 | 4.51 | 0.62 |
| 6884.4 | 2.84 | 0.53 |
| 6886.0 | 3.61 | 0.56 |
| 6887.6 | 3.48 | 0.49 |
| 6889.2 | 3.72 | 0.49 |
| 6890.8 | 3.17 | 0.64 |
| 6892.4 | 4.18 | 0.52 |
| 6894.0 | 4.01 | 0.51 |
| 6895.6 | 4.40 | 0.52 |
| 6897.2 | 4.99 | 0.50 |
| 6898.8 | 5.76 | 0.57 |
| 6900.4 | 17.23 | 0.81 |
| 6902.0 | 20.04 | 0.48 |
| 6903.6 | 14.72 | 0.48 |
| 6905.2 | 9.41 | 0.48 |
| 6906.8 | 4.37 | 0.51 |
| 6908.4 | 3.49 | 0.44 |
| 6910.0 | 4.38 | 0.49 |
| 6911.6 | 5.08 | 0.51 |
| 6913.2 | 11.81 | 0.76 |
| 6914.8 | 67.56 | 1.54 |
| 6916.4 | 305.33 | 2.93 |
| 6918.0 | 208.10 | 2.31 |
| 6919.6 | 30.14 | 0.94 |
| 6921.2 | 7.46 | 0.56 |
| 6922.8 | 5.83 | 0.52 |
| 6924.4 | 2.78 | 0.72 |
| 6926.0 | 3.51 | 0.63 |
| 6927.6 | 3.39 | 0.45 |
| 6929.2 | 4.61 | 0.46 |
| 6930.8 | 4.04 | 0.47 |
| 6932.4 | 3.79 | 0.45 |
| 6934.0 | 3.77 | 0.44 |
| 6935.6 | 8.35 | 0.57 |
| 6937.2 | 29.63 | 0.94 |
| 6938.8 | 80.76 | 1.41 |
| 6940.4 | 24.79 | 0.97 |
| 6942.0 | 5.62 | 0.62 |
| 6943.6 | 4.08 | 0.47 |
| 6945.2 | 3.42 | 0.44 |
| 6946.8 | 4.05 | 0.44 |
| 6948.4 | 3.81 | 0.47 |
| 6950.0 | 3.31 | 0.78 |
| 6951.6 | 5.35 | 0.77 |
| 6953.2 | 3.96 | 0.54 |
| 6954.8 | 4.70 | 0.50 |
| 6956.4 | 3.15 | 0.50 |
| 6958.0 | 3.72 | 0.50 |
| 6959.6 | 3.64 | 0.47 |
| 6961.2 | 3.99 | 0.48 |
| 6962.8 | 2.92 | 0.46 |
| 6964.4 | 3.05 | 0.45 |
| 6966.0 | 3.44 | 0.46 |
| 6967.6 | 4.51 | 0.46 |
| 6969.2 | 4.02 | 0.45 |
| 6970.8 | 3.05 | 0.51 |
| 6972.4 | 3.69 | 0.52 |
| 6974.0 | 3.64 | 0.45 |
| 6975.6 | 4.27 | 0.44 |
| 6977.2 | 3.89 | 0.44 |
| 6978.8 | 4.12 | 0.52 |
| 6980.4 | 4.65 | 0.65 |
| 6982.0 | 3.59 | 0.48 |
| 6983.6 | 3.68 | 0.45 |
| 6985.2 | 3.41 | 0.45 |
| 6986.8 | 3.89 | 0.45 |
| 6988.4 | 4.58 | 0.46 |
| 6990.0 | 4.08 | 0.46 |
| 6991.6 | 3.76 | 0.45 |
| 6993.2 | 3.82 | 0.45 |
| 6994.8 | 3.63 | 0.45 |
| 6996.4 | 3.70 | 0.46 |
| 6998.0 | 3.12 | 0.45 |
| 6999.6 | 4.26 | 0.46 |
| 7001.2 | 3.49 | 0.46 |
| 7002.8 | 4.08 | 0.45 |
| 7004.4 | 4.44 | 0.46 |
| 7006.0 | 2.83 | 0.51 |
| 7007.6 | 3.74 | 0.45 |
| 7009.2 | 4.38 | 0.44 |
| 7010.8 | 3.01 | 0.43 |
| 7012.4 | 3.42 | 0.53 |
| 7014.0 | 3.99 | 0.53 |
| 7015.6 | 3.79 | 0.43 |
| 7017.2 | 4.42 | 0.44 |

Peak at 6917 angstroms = Halpha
